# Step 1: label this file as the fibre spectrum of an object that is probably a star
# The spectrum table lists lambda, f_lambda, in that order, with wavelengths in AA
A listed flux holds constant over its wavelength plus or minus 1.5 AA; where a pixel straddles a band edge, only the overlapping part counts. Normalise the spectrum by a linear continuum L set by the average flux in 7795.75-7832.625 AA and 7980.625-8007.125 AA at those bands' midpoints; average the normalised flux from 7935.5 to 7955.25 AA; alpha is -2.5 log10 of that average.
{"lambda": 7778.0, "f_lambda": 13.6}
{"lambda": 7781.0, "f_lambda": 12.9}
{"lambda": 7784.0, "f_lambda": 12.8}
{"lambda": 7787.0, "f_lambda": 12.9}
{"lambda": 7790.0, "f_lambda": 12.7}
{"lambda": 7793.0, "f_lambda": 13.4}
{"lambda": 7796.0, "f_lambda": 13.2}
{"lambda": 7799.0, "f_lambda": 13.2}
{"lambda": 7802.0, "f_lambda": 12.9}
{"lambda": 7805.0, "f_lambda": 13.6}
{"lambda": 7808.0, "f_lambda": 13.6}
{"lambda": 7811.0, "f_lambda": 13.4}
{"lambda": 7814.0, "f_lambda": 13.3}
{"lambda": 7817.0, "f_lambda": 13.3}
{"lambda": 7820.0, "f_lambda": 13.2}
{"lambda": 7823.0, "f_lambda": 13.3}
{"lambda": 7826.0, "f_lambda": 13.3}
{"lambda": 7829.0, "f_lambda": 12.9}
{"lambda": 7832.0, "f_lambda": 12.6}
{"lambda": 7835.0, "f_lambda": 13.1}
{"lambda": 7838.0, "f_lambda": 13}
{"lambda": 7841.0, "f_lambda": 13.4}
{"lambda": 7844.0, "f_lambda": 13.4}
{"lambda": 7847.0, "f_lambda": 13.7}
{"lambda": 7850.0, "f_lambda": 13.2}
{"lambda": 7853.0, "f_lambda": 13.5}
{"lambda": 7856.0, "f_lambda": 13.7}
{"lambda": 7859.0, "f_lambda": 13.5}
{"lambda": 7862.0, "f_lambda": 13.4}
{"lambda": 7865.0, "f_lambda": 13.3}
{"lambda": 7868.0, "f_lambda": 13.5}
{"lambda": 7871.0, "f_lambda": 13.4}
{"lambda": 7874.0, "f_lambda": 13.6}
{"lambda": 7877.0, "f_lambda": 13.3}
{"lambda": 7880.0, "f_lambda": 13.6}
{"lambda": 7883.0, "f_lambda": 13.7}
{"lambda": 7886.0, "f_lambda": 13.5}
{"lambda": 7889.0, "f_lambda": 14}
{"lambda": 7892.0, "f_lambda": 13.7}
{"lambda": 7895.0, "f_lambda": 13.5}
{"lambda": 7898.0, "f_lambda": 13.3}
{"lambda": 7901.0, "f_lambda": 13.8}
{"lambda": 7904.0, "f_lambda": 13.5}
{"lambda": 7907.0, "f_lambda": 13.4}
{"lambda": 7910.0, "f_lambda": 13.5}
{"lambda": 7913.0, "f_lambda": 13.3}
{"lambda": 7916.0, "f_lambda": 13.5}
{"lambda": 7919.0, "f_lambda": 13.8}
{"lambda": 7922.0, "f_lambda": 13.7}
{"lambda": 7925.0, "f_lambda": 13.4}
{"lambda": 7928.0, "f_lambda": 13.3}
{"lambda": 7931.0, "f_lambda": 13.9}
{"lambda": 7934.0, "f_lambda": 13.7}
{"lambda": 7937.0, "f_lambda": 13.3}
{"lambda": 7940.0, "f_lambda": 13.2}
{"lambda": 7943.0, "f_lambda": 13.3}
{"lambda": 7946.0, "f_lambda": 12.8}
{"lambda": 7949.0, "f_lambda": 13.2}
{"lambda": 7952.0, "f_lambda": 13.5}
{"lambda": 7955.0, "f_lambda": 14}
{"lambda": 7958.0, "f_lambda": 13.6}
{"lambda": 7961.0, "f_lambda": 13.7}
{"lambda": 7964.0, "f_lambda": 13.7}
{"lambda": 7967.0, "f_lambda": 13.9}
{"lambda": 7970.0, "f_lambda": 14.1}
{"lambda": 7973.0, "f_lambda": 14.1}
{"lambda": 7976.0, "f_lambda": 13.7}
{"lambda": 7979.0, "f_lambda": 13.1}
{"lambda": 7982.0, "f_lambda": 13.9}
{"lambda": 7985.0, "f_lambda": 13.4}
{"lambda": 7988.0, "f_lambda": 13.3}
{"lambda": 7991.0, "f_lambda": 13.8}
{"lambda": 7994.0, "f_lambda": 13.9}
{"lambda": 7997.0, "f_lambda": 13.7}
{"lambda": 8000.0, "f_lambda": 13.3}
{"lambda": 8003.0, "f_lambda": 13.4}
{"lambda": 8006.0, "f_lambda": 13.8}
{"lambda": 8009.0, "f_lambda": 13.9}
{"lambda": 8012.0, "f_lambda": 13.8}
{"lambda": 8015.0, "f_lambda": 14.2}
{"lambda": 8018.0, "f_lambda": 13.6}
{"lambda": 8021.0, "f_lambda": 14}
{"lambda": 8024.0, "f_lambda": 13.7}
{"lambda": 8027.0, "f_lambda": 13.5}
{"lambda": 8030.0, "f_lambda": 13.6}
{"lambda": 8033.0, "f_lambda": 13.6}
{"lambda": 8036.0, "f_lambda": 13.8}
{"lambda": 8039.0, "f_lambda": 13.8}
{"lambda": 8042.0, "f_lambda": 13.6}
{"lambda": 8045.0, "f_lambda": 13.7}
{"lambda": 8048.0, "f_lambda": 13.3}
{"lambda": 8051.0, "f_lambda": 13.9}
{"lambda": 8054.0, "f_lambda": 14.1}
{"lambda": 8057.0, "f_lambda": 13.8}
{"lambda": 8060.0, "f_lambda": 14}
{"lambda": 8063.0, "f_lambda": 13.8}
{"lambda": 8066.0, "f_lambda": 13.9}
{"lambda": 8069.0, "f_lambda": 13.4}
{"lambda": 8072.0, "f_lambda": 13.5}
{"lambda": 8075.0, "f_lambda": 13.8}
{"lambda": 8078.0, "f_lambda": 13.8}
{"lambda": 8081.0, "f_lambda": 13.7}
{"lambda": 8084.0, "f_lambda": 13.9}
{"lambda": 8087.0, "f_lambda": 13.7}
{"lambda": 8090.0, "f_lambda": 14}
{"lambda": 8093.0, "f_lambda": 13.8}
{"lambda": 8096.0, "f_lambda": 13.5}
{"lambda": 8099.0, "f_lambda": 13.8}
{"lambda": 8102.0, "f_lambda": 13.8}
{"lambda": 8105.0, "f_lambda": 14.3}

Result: 0.018 mag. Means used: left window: 13.2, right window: 13.6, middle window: 13.3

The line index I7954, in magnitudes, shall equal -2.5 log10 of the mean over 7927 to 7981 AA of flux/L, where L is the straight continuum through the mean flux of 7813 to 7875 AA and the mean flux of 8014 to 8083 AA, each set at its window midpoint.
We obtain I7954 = 0.00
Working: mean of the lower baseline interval 13.3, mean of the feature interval 13.6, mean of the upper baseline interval 13.7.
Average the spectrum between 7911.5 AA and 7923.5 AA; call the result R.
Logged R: 13.6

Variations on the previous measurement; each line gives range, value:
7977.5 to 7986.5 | 13.5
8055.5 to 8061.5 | 13.9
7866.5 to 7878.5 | 13.5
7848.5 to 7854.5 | 13.3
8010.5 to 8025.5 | 13.9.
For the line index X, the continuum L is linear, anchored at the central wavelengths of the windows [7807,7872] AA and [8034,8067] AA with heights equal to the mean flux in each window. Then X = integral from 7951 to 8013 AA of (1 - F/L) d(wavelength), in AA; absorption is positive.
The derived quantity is -0.3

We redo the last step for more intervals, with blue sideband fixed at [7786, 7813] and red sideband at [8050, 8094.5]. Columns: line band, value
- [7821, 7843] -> 0.3 AA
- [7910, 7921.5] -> -0.1 AA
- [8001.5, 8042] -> -0.1 AA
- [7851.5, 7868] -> -0.2 AA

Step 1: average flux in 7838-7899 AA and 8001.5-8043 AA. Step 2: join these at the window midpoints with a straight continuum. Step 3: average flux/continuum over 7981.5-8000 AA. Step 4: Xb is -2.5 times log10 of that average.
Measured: 0.01 mag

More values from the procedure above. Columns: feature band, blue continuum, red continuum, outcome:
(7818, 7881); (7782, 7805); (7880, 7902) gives 0.00 mag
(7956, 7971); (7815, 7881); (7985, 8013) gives -0.02 mag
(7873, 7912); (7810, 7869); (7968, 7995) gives -0.01 mag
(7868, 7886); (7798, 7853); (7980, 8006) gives -0.01 mag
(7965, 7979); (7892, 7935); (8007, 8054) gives -0.02 mag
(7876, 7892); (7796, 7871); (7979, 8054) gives -0.02 mag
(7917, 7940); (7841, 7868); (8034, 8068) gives 0.00 mag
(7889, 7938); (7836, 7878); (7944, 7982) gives 0.00 mag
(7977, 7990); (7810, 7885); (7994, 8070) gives 0.01 mag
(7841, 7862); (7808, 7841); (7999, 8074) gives -0.02 mag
